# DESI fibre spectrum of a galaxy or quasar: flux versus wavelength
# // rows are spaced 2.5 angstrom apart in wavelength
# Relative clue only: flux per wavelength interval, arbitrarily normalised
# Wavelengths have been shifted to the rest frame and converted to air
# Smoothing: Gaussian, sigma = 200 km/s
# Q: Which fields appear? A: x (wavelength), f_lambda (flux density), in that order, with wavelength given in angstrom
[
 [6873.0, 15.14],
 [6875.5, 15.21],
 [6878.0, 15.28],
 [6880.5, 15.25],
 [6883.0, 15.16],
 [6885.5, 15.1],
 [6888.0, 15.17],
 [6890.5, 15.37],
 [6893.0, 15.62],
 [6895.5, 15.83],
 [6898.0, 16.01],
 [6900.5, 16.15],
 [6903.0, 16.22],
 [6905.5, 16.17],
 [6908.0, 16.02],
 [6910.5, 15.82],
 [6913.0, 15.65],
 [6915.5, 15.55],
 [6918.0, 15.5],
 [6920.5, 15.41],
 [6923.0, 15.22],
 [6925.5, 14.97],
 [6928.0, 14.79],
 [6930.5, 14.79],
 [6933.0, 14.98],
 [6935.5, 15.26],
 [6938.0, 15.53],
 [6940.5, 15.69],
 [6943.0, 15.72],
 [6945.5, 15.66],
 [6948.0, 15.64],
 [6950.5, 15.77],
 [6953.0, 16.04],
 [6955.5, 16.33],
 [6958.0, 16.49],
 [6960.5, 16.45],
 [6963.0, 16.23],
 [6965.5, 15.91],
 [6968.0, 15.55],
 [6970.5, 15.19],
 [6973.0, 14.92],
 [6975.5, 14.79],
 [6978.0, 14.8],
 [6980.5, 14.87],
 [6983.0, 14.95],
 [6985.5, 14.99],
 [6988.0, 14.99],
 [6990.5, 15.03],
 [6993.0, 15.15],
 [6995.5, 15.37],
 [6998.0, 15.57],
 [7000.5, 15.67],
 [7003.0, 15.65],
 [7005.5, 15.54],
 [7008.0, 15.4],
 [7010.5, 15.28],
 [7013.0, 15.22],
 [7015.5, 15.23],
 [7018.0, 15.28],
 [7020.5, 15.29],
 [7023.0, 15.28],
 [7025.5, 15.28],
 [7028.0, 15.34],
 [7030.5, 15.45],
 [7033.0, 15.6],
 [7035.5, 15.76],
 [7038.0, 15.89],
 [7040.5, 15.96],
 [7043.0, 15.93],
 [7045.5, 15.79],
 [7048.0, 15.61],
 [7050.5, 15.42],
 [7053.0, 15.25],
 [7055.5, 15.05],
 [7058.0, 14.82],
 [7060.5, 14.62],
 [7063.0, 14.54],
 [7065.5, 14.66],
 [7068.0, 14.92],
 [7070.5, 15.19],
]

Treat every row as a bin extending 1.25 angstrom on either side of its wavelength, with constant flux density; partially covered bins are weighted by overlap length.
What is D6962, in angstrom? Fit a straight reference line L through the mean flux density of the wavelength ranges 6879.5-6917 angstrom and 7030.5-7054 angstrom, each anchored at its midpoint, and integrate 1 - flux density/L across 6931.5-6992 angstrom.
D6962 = 0.74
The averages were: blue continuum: 15.7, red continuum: 15.7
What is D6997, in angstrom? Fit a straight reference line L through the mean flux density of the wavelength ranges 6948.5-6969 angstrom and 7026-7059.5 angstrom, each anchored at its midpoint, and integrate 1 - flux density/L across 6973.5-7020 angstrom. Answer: 1.8 angstrom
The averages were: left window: 16.1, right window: 15.5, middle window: 15.2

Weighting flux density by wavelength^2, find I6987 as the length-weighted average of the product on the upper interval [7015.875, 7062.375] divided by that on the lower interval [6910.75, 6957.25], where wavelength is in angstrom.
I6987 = 1.02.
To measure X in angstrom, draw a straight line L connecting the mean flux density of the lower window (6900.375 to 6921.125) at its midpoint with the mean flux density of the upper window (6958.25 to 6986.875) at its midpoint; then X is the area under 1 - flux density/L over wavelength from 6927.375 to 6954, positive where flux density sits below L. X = 0.26 angstrom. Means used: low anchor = 15.8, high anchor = 15.4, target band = 15.5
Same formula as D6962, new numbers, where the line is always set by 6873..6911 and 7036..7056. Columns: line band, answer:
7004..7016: 0.22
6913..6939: 0.66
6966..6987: 0.79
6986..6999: 0.35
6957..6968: -0.40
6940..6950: -0.04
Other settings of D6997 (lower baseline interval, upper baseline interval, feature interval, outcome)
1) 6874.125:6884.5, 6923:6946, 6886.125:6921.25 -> -1.2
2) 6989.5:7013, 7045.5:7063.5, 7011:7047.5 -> -0.6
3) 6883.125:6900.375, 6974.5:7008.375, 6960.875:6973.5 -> -0.3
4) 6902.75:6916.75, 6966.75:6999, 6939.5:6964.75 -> -1.0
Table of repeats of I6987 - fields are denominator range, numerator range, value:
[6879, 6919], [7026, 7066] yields 1.02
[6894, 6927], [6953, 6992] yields 1.00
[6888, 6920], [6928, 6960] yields 1.00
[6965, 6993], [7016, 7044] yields 1.05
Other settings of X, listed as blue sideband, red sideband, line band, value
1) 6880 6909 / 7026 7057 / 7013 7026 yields 0.27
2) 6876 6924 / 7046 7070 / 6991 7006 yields -0.22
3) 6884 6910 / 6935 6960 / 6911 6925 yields 0.30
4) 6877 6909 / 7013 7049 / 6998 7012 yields 0.04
